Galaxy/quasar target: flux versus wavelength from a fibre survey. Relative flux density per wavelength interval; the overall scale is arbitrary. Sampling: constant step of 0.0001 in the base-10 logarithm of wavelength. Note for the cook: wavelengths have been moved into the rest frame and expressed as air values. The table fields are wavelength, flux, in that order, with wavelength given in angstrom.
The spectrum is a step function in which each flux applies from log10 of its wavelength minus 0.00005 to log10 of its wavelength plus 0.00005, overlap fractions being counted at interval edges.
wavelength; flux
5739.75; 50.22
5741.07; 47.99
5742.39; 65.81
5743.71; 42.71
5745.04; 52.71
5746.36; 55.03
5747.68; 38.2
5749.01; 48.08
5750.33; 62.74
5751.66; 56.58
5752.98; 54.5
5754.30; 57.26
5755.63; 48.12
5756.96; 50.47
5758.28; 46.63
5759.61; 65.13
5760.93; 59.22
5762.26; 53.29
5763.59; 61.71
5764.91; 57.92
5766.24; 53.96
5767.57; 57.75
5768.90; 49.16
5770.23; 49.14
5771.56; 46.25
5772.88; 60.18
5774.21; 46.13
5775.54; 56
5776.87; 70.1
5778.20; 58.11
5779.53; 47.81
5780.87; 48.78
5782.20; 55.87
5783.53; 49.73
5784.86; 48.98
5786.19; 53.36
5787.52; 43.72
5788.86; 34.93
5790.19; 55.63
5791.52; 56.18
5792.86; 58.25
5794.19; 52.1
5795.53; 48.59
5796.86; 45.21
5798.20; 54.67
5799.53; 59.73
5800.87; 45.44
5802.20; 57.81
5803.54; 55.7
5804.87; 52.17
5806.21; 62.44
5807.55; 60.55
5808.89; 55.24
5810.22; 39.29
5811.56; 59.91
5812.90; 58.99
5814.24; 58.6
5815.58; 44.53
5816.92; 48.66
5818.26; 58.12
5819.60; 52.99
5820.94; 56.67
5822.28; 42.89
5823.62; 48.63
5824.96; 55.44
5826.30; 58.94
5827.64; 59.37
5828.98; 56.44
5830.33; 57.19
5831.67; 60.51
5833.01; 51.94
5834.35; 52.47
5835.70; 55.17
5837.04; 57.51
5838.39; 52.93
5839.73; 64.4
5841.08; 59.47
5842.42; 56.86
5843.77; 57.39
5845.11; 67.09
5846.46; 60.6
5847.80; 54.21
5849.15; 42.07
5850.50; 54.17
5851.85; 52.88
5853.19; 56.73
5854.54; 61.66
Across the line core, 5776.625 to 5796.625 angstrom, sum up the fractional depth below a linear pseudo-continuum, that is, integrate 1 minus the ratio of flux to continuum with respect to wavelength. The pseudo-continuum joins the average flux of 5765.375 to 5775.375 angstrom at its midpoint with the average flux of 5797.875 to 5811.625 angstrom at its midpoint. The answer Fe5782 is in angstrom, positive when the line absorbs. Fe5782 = 0.6 angstrom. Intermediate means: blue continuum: 52.1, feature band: 51.6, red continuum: 54.6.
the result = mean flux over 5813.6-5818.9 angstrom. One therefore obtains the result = 52.4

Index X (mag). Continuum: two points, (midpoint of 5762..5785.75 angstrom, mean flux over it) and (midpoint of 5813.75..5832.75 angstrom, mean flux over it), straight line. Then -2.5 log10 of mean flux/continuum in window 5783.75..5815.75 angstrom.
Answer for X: 0.028 mag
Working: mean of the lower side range 53.9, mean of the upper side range 54.1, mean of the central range 52.7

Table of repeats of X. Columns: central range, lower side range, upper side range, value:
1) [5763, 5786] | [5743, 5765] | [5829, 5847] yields 0.01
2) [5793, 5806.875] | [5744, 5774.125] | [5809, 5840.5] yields 0.01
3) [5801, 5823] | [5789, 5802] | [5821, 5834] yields -0.01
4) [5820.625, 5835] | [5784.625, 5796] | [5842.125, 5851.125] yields -0.01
